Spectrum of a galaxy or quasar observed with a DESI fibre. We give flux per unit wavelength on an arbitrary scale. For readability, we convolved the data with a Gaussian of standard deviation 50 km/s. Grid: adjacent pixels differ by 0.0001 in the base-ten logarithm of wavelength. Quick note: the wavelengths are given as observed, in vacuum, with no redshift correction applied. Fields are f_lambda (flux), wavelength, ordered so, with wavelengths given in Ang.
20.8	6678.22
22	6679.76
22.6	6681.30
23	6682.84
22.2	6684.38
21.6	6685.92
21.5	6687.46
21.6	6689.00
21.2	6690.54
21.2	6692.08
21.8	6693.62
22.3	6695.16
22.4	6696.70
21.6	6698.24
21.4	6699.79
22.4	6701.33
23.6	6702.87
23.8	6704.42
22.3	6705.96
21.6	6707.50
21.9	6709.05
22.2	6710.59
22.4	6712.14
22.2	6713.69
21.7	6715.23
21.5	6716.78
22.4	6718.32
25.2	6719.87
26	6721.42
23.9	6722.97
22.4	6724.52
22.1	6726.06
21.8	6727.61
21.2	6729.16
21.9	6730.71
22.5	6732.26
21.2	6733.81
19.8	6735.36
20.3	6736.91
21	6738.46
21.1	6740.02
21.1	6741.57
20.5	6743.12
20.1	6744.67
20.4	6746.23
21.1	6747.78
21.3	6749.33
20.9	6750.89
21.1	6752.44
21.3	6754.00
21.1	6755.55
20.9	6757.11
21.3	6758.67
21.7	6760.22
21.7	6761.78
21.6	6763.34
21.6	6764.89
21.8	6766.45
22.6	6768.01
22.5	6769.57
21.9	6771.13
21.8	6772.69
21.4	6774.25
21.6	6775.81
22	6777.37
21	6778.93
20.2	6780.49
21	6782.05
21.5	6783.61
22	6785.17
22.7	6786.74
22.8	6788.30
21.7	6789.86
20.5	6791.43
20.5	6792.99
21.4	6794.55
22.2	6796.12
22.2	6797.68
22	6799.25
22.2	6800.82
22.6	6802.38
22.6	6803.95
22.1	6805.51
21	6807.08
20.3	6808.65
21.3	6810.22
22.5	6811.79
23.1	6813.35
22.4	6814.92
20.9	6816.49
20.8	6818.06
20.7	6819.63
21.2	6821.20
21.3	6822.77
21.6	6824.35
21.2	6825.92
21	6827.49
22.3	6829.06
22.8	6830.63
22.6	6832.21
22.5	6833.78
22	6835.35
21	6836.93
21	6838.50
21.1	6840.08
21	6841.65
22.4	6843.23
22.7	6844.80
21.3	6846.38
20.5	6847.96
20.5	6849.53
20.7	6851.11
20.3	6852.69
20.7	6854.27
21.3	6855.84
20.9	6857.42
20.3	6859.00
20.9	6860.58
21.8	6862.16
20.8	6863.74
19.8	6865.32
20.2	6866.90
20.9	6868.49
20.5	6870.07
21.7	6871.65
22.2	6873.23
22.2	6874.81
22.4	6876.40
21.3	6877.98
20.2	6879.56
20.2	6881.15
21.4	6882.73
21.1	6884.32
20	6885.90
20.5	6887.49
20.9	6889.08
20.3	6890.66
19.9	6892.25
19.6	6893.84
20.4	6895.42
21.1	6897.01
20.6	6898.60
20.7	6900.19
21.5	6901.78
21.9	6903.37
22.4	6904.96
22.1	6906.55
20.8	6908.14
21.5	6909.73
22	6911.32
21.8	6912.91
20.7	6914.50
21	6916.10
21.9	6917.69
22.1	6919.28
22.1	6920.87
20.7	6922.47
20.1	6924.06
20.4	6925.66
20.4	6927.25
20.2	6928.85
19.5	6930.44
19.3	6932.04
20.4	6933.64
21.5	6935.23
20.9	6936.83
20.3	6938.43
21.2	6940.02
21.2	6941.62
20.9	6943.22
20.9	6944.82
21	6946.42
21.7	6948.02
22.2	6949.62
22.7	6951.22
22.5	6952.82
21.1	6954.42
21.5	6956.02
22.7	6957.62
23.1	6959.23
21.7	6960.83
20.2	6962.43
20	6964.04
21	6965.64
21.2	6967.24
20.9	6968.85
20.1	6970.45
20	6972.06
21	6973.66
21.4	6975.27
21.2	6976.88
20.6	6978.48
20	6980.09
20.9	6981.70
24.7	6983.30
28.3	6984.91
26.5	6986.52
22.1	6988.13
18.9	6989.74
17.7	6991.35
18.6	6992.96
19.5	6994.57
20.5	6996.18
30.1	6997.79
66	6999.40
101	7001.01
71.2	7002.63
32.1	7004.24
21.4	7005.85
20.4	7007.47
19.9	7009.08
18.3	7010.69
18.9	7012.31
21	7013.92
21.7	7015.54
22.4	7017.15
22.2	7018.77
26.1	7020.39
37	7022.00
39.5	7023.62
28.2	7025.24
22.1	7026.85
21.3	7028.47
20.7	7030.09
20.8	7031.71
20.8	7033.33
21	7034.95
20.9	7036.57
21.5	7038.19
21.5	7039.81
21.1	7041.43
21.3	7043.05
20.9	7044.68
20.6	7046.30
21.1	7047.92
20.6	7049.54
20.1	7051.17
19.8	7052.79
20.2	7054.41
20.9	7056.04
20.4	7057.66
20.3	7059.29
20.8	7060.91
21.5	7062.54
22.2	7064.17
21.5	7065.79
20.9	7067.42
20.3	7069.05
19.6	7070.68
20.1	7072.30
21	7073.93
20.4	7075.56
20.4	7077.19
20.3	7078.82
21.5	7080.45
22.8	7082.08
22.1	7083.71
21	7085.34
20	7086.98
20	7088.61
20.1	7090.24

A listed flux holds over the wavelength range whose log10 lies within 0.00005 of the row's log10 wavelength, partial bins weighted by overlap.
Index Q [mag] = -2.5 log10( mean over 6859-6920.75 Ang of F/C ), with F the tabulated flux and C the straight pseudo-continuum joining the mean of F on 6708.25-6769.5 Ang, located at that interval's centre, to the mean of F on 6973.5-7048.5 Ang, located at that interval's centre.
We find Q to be 0.153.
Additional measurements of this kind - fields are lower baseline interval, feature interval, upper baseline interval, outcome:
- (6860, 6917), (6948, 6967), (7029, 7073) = -0.04 mag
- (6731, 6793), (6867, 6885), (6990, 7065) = 0.10 mag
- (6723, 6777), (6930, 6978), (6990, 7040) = 0.26 mag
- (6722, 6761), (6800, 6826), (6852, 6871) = -0.04 mag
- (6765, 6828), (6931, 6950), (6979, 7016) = 0.29 mag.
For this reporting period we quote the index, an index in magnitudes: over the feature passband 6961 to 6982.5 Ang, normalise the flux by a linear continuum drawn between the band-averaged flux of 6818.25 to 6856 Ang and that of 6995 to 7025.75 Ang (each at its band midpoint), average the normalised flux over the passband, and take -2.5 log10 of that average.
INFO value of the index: 0.43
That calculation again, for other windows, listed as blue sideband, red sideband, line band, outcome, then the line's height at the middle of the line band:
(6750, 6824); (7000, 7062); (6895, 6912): 0.11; 23.6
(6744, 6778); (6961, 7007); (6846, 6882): 0.17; 24.5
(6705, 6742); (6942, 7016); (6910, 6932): 0.18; 24.7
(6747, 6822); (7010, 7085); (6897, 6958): 0.03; 21.8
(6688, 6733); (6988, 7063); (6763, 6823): 0.08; 23.3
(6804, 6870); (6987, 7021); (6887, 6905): 0.17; 24.4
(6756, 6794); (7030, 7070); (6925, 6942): 0.04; 21.2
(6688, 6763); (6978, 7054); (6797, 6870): 0.10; 23.4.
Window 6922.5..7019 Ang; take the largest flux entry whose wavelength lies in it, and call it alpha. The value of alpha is 101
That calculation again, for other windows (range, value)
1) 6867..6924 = 22.4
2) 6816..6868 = 22.8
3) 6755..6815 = 23.1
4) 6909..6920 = 22.1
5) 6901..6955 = 22.7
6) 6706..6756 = 26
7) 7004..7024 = 39.5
